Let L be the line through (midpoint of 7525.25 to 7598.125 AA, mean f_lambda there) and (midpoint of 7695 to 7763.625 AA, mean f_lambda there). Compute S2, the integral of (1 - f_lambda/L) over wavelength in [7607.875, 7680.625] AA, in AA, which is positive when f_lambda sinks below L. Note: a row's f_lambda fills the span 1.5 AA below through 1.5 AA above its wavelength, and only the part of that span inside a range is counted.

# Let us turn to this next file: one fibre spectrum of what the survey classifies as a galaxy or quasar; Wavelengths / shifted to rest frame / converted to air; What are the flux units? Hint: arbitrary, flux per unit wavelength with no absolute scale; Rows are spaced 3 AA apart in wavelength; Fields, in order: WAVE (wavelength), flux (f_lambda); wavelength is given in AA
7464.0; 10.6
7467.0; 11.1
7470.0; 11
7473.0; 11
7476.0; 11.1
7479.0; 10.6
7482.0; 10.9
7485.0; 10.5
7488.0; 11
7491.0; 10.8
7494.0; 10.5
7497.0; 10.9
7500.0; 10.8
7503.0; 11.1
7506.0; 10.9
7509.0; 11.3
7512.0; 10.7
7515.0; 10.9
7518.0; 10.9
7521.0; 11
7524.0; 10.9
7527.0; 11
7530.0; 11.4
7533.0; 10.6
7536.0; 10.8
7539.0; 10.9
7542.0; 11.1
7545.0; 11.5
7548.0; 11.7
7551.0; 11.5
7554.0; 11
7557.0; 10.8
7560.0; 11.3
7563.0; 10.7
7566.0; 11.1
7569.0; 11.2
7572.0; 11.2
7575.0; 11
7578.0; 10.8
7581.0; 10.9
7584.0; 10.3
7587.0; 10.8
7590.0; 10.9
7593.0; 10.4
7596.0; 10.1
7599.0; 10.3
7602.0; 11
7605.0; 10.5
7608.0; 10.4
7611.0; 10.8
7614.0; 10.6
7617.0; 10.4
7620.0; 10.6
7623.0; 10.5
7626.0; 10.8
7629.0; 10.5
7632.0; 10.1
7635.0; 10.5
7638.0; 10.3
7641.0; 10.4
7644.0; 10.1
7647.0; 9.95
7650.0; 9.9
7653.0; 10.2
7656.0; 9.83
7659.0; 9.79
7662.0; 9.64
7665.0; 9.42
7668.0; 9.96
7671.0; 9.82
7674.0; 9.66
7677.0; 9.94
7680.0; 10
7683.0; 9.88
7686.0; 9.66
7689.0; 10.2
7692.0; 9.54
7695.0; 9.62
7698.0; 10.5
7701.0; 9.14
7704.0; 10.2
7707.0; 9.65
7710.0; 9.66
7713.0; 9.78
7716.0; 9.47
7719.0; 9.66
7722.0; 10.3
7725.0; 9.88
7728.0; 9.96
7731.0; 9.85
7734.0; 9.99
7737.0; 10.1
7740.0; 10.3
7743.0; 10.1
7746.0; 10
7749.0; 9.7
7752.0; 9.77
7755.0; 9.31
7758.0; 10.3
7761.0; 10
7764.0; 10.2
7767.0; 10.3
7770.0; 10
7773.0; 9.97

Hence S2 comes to 1.9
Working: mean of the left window 11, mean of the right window 9.89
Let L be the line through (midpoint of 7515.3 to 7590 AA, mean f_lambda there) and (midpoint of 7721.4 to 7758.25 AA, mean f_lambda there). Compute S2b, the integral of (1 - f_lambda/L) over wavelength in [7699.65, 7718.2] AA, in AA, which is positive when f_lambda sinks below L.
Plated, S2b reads 0.9 AA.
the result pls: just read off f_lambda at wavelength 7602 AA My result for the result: 11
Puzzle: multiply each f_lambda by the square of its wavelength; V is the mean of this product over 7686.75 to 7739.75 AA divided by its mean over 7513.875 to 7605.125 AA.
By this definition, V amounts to 0.94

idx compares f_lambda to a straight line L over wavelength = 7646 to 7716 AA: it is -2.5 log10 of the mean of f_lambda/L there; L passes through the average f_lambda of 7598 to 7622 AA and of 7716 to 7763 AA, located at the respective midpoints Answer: 0.04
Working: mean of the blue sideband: 10.6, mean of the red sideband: 9.94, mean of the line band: 9.81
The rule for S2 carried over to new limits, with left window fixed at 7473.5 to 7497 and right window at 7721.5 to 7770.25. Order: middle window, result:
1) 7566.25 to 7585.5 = -0.73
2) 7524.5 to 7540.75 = -0.45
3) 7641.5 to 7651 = 0.25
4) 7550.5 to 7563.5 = -0.59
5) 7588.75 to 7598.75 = 0.02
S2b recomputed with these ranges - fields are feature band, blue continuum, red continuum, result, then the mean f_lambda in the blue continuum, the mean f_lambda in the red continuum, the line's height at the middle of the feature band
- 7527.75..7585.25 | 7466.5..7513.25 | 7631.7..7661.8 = -2.72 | 10.9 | 10.1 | 10.5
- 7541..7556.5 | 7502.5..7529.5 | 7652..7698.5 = -0.85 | 11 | 9.84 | 10.7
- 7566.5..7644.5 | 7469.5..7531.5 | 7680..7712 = -2.13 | 10.9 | 9.81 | 10.3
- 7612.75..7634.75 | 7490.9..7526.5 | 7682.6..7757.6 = -0.36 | 10.9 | 9.85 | 10.3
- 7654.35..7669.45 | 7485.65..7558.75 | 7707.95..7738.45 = 0.70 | 11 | 9.86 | 10.2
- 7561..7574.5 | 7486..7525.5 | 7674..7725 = -0.65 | 10.9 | 9.82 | 10.6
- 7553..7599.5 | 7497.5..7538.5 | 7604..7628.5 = -0.36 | 10.9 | 10.6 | 10.7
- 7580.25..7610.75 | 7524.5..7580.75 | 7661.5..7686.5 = 0.18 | 11.1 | 9.79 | 10.6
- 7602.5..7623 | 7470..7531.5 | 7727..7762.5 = -0.19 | 10.9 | 9.95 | 10.5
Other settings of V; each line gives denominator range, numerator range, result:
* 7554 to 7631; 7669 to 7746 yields 0.95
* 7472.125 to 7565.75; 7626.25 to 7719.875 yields 0.94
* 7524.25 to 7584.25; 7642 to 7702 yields 0.92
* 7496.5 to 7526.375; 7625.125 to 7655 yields 0.97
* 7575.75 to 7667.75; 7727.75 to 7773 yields 1.00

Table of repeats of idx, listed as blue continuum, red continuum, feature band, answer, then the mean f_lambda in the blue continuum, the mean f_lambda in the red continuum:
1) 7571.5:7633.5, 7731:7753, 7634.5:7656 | 0.03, 10.6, 9.99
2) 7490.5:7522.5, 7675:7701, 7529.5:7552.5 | -0.05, 10.9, 9.87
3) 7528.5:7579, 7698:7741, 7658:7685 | 0.05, 11.1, 9.87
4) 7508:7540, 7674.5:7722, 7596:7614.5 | -0.02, 10.9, 9.81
